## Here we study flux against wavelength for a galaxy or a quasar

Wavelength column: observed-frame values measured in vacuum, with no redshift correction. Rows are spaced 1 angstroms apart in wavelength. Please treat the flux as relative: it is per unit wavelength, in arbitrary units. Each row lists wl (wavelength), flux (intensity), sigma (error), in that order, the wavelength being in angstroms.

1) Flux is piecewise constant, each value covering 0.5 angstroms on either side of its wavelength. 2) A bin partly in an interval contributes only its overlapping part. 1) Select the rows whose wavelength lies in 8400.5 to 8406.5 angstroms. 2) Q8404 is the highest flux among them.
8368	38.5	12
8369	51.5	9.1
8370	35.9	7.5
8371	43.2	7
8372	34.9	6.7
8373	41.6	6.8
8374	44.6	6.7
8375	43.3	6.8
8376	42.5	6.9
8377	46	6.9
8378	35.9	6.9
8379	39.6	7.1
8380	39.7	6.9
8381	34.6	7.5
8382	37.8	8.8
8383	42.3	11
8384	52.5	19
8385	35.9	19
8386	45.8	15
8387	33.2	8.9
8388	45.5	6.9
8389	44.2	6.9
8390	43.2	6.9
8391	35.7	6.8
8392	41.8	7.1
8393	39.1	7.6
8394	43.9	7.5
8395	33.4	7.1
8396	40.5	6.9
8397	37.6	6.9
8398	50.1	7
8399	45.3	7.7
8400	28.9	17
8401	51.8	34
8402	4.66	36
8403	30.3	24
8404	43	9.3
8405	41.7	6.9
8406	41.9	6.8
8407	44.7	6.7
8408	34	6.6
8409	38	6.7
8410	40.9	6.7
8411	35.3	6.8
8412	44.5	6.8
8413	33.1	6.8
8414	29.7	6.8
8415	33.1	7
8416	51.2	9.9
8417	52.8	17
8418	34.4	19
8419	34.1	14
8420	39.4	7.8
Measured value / 51.8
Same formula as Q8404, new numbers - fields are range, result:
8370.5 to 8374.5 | 44.6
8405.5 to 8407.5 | 44.7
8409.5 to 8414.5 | 44.5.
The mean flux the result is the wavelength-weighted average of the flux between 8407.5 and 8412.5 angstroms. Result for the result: 38.5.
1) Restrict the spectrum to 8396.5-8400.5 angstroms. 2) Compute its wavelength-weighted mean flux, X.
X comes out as 40.5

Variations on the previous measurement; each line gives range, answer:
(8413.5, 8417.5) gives 41.7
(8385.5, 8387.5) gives 39.5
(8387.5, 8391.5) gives 42.2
